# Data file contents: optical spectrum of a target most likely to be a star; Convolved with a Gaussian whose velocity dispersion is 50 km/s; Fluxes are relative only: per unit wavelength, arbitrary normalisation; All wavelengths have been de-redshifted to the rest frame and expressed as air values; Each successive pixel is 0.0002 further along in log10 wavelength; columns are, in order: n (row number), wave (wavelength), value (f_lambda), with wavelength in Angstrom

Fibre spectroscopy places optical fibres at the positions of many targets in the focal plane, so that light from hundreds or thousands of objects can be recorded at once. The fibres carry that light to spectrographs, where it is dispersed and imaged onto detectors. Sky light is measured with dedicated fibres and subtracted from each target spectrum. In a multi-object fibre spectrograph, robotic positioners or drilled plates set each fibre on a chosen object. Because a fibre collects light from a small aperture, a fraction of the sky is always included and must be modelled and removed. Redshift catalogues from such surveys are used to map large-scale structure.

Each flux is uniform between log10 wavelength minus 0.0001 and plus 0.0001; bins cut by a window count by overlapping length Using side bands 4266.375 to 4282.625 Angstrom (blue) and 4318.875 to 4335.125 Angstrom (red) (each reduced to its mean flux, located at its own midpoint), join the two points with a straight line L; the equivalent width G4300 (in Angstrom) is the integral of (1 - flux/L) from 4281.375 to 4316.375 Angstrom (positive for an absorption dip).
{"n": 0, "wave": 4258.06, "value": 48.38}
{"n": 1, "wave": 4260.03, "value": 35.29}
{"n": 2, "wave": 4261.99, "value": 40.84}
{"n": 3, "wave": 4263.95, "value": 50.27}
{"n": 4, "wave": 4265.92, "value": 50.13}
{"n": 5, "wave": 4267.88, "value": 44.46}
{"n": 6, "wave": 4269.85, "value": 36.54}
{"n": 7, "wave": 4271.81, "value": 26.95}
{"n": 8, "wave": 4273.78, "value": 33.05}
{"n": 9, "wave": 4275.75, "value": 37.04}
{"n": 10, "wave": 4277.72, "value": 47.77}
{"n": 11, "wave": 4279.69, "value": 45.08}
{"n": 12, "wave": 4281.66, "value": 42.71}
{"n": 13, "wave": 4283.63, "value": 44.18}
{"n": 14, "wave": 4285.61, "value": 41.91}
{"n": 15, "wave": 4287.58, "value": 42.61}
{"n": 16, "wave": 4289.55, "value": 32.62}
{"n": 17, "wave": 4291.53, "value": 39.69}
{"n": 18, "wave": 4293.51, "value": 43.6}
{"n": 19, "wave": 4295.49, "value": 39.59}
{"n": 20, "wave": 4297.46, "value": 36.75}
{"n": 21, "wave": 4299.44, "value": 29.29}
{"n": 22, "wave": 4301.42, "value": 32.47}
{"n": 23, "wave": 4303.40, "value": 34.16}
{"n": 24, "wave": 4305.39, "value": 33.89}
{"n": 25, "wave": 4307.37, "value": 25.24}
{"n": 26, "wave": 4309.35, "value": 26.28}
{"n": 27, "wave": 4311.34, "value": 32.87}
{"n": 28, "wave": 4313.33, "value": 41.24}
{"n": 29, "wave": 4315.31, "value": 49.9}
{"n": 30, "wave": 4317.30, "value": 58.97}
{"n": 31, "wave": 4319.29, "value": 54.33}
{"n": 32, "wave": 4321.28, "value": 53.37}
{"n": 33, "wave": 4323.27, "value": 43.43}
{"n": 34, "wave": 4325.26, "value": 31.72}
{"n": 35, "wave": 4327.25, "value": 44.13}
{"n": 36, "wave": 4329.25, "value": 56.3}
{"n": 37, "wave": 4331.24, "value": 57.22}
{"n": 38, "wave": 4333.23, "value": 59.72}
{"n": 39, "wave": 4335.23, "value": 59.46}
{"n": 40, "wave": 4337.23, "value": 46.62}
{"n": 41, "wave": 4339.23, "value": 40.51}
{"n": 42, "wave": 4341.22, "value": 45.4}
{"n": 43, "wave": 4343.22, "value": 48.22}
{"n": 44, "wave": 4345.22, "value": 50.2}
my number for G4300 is 5.7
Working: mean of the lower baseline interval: 39.6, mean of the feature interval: 37.1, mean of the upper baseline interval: 50.4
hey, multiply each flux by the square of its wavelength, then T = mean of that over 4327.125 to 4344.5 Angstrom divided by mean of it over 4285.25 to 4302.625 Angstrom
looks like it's 1.39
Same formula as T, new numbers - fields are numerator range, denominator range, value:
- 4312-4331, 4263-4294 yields 1.20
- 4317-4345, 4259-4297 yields 1.25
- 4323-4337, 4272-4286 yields 1.27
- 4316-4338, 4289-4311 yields 1.53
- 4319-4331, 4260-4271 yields 1.12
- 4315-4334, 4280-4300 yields 1.30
